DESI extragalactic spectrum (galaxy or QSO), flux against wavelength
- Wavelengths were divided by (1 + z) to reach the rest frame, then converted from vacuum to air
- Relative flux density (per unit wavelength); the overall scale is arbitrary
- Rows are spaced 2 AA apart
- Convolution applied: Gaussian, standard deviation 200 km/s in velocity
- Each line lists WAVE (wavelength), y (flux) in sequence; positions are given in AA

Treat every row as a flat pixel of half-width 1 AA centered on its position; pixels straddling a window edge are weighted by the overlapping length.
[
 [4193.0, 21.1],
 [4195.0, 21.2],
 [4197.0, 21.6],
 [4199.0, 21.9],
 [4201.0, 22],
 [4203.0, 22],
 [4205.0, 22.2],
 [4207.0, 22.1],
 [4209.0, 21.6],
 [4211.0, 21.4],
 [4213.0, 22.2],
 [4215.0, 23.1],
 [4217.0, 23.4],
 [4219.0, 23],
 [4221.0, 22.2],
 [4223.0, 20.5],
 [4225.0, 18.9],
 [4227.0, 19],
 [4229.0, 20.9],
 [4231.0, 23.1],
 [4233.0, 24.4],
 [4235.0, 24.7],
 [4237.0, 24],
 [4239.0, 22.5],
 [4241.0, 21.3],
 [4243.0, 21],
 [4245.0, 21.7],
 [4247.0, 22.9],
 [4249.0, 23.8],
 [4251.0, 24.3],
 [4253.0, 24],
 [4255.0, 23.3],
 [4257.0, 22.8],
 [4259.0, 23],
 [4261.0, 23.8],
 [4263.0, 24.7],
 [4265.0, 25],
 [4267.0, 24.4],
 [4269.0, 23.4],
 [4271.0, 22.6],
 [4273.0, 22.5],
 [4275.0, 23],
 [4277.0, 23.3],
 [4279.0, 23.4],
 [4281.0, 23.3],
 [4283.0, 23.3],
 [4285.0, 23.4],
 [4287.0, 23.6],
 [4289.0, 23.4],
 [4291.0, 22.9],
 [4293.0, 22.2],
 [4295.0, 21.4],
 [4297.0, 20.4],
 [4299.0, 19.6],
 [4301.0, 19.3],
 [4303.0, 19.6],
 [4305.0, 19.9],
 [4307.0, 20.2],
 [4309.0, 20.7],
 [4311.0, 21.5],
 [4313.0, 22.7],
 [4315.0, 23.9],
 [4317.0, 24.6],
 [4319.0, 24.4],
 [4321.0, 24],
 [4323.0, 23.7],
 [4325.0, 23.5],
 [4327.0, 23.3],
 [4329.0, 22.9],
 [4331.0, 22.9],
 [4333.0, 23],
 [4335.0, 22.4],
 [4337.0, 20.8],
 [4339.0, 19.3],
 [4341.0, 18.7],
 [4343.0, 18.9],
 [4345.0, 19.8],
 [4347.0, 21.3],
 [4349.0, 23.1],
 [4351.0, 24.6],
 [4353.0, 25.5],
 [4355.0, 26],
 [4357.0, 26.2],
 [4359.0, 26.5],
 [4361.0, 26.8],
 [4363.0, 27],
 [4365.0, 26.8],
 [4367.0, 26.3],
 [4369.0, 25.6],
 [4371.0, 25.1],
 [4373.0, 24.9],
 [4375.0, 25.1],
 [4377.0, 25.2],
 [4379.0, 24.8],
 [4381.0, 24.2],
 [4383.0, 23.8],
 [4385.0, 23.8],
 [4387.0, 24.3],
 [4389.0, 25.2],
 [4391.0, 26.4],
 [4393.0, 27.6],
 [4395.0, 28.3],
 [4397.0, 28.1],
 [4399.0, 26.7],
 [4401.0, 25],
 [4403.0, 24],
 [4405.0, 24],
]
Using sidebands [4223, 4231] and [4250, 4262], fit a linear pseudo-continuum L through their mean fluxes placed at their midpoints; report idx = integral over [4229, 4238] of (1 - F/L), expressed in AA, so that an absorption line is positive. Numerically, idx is -1.2 AA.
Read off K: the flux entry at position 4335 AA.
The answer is 22.4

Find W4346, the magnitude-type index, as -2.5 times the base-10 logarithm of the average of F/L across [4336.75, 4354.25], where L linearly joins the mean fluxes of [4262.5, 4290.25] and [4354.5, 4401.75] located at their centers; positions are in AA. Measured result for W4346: 0.17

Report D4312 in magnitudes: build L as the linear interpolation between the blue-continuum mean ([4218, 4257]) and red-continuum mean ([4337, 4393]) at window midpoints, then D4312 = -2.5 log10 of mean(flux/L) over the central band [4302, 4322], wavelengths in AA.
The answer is 0.06 mag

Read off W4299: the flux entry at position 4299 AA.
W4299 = 19.6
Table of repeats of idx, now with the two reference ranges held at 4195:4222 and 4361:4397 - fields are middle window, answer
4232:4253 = -0.22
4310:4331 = 0.89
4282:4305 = 2.16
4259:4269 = -0.39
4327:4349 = 3.20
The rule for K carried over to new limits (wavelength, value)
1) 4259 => 23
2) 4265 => 25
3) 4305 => 19.9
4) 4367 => 26.3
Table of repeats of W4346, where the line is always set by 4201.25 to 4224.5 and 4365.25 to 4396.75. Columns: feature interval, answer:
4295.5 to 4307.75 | 0.20 mag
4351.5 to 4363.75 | -0.05 mag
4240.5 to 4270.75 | -0.02 mag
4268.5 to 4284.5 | 0.01 mag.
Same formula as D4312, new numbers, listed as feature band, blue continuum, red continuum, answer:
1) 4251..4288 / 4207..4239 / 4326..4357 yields -0.061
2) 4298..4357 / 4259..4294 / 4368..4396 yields 0.103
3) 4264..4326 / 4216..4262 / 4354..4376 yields 0.071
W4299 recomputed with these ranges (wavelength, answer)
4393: 27.6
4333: 23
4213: 22.2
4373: 24.9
